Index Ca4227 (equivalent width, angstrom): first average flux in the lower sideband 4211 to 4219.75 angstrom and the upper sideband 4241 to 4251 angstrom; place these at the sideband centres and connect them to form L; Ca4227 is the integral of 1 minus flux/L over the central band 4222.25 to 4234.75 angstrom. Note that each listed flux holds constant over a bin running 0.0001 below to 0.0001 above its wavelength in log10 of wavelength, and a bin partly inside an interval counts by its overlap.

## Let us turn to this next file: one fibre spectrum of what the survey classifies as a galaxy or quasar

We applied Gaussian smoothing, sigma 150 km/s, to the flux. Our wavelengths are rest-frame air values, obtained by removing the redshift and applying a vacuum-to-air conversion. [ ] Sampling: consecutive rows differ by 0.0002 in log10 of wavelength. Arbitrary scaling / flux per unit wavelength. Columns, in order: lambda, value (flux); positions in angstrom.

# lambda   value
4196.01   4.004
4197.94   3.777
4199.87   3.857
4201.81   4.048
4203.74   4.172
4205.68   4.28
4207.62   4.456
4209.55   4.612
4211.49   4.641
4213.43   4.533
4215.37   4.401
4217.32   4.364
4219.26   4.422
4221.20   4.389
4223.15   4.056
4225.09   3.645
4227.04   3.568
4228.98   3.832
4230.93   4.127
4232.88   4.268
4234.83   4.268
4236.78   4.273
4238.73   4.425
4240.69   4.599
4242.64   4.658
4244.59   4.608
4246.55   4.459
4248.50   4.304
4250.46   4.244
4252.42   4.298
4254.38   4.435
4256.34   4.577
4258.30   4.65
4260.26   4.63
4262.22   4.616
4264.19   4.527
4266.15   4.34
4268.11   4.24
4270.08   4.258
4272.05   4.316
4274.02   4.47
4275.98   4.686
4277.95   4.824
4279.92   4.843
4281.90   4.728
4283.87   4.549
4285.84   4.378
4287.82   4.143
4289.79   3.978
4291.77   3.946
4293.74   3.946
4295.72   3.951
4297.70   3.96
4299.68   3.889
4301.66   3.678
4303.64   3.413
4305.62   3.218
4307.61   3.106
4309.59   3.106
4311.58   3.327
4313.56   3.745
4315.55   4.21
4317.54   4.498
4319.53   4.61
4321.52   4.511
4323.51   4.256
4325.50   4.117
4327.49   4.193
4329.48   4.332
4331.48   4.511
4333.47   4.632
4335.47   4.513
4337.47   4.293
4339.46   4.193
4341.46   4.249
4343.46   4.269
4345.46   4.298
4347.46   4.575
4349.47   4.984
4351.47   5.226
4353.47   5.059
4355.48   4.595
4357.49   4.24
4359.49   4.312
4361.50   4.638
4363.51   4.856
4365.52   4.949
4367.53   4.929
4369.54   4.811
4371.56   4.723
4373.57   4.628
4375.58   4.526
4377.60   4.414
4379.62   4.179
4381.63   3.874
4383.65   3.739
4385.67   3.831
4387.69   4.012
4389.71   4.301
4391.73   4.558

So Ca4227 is 1.5 angstrom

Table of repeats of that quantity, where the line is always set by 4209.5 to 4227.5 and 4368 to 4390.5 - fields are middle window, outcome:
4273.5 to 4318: 2.7 angstrom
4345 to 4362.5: -1.6 angstrom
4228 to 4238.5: 0.2 angstrom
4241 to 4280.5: -2.1 angstrom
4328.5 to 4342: -0.3 angstrom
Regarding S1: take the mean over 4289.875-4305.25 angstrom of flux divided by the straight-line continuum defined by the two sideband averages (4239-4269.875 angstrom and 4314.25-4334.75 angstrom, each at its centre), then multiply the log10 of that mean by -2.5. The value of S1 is 0.16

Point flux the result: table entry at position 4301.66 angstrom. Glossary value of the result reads 3.678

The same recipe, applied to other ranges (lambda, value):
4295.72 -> 3.951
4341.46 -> 4.249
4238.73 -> 4.425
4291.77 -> 3.946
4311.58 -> 3.327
